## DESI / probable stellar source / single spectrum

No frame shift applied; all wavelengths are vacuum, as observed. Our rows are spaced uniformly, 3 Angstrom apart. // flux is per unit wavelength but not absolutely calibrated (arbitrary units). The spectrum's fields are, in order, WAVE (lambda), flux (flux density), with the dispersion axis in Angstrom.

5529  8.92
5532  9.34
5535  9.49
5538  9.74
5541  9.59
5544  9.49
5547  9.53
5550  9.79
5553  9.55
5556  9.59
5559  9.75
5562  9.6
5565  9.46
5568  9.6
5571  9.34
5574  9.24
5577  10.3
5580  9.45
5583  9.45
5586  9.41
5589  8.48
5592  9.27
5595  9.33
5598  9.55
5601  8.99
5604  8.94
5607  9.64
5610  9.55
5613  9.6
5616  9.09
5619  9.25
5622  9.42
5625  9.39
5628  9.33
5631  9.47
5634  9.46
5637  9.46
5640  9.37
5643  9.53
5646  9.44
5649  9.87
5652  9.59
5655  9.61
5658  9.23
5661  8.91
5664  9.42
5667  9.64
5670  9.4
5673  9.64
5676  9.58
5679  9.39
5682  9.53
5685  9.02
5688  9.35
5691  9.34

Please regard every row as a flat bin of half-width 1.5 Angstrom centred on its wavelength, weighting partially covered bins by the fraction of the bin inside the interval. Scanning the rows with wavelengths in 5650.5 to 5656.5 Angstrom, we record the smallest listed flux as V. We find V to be 9.59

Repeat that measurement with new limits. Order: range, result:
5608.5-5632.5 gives 9.09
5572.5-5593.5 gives 8.48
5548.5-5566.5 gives 9.46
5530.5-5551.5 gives 9.34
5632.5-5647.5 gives 9.37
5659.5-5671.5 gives 8.91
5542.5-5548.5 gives 9.49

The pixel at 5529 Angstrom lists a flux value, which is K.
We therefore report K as 8.92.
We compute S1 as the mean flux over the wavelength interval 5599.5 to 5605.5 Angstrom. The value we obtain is 8.96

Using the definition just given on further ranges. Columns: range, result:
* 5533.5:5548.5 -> 9.57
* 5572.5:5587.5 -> 9.57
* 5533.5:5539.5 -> 9.62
